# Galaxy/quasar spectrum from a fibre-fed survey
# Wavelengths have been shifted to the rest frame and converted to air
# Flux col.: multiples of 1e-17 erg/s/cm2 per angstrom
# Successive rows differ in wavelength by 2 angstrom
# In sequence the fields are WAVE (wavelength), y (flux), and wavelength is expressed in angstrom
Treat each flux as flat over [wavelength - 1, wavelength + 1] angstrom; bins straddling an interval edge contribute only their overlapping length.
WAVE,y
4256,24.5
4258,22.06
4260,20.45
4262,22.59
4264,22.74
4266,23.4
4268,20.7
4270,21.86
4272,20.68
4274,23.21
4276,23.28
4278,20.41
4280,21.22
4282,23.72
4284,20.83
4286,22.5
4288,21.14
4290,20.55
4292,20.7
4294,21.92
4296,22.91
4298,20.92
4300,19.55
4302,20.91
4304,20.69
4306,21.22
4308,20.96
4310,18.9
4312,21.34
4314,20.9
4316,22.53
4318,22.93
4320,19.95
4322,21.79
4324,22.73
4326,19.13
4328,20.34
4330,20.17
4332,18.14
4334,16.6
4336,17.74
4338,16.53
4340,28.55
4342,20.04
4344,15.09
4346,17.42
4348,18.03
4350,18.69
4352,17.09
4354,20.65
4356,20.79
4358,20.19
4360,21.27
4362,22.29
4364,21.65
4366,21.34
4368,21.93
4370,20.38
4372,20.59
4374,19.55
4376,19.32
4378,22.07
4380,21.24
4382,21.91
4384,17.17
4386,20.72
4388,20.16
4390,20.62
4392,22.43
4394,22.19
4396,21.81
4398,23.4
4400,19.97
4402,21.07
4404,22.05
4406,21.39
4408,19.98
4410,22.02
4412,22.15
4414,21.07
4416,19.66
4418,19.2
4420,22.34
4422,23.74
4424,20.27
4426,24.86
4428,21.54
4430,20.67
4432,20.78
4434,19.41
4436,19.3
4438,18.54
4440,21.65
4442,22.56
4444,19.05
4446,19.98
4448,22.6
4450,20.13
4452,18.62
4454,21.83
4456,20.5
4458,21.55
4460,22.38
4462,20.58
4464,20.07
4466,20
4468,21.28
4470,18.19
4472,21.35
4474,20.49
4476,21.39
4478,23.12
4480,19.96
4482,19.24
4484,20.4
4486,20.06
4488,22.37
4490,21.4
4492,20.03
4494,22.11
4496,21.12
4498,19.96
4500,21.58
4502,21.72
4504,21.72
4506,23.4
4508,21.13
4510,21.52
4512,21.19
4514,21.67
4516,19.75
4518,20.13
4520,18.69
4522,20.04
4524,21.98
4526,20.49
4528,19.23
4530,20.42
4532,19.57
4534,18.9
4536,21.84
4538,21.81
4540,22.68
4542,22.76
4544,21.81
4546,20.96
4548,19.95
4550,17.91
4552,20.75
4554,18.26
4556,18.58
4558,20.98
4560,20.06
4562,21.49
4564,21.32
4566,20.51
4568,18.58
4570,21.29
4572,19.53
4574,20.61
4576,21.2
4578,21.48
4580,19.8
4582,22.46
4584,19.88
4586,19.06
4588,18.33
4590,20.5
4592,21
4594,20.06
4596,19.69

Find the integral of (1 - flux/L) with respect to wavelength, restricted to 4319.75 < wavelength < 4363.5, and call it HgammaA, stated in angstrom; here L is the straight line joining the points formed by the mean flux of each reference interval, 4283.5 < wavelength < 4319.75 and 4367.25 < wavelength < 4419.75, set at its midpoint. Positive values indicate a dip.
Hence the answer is 2.8 angstrom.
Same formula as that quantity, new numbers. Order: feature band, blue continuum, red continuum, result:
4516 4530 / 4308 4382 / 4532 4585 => 0.3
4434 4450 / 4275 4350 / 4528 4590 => 0.0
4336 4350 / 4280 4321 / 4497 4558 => 1.3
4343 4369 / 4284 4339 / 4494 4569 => 1.0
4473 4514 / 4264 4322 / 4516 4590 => -1.2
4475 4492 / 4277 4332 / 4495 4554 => -0.1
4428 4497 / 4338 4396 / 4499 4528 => 0.4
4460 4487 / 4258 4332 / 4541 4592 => 0.2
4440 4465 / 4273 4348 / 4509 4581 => -0.3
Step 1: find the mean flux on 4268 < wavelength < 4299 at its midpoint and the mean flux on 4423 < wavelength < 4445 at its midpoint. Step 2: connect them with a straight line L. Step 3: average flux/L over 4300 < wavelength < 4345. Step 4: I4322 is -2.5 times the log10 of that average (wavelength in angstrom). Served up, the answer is 0.06 mag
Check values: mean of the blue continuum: 21.7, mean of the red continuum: 20.8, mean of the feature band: 20.3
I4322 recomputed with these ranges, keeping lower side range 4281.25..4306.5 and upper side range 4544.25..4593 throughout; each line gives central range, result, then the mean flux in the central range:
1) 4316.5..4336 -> 0.06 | 20.1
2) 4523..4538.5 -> -0.01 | 20.5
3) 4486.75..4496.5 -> -0.04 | 21.4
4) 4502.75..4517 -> -0.05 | 21.5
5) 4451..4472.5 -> 0.00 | 20.6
